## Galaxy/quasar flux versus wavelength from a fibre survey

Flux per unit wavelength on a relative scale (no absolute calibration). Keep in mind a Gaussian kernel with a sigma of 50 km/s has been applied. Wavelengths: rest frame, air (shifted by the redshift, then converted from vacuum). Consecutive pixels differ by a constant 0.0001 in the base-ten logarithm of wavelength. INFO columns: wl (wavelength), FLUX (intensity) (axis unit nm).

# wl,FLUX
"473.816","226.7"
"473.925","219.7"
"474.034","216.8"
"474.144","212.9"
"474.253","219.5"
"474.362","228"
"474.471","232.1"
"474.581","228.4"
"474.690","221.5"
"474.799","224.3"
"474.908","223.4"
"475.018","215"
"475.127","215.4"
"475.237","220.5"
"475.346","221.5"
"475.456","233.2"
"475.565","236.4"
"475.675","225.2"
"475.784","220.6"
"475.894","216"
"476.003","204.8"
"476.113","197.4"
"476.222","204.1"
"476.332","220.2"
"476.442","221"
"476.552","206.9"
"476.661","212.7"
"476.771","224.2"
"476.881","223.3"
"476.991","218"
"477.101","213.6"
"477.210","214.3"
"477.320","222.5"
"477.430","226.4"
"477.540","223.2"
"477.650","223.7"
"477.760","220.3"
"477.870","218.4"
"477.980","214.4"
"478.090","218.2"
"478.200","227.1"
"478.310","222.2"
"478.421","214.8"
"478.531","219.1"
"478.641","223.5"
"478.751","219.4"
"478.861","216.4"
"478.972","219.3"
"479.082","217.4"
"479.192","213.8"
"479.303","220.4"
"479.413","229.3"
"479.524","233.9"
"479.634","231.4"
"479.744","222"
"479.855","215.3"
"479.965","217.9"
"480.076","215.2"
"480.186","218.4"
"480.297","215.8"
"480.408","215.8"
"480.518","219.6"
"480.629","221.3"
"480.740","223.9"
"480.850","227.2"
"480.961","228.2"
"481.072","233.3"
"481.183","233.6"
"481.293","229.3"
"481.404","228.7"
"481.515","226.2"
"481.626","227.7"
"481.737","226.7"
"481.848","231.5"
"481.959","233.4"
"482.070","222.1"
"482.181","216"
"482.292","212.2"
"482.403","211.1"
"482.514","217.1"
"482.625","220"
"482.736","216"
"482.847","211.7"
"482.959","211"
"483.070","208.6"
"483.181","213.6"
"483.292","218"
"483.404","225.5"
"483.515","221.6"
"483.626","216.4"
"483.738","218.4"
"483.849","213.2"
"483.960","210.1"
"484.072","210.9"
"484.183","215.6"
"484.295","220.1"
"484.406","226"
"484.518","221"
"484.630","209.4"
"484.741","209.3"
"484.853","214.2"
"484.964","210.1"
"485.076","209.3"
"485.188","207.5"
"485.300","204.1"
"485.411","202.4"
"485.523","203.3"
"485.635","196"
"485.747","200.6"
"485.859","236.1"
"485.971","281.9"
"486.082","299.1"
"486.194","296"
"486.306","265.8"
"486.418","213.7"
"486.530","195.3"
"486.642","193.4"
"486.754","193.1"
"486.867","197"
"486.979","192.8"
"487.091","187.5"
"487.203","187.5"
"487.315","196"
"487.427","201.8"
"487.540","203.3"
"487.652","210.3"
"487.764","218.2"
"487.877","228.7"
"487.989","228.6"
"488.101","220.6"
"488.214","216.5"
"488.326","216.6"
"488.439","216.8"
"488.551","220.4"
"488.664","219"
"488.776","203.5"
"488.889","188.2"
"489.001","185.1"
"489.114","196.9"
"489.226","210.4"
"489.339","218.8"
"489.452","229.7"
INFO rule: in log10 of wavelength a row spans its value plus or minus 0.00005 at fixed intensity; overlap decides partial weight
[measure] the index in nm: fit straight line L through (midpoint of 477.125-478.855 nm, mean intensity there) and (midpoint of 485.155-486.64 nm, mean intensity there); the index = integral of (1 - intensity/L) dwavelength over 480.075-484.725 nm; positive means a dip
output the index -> 0.12 nm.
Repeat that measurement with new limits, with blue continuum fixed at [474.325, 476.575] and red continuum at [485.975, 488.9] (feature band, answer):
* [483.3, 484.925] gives 0.011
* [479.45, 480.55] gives -0.009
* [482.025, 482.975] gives 0.013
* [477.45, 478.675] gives -0.007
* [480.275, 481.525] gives -0.039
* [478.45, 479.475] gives -0.003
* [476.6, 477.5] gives 0.001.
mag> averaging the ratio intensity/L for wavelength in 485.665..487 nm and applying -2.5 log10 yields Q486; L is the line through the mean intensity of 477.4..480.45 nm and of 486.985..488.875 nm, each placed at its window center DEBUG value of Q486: -0.09 mag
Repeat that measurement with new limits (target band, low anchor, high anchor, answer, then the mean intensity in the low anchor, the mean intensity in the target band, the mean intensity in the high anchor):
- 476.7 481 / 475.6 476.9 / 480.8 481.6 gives 0.01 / 215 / 221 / 229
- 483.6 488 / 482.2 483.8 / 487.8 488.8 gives 0.01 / 216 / 216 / 219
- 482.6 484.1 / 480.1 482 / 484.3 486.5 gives 0.05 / 226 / 215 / 226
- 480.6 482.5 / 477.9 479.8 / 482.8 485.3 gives -0.04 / 221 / 225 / 214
